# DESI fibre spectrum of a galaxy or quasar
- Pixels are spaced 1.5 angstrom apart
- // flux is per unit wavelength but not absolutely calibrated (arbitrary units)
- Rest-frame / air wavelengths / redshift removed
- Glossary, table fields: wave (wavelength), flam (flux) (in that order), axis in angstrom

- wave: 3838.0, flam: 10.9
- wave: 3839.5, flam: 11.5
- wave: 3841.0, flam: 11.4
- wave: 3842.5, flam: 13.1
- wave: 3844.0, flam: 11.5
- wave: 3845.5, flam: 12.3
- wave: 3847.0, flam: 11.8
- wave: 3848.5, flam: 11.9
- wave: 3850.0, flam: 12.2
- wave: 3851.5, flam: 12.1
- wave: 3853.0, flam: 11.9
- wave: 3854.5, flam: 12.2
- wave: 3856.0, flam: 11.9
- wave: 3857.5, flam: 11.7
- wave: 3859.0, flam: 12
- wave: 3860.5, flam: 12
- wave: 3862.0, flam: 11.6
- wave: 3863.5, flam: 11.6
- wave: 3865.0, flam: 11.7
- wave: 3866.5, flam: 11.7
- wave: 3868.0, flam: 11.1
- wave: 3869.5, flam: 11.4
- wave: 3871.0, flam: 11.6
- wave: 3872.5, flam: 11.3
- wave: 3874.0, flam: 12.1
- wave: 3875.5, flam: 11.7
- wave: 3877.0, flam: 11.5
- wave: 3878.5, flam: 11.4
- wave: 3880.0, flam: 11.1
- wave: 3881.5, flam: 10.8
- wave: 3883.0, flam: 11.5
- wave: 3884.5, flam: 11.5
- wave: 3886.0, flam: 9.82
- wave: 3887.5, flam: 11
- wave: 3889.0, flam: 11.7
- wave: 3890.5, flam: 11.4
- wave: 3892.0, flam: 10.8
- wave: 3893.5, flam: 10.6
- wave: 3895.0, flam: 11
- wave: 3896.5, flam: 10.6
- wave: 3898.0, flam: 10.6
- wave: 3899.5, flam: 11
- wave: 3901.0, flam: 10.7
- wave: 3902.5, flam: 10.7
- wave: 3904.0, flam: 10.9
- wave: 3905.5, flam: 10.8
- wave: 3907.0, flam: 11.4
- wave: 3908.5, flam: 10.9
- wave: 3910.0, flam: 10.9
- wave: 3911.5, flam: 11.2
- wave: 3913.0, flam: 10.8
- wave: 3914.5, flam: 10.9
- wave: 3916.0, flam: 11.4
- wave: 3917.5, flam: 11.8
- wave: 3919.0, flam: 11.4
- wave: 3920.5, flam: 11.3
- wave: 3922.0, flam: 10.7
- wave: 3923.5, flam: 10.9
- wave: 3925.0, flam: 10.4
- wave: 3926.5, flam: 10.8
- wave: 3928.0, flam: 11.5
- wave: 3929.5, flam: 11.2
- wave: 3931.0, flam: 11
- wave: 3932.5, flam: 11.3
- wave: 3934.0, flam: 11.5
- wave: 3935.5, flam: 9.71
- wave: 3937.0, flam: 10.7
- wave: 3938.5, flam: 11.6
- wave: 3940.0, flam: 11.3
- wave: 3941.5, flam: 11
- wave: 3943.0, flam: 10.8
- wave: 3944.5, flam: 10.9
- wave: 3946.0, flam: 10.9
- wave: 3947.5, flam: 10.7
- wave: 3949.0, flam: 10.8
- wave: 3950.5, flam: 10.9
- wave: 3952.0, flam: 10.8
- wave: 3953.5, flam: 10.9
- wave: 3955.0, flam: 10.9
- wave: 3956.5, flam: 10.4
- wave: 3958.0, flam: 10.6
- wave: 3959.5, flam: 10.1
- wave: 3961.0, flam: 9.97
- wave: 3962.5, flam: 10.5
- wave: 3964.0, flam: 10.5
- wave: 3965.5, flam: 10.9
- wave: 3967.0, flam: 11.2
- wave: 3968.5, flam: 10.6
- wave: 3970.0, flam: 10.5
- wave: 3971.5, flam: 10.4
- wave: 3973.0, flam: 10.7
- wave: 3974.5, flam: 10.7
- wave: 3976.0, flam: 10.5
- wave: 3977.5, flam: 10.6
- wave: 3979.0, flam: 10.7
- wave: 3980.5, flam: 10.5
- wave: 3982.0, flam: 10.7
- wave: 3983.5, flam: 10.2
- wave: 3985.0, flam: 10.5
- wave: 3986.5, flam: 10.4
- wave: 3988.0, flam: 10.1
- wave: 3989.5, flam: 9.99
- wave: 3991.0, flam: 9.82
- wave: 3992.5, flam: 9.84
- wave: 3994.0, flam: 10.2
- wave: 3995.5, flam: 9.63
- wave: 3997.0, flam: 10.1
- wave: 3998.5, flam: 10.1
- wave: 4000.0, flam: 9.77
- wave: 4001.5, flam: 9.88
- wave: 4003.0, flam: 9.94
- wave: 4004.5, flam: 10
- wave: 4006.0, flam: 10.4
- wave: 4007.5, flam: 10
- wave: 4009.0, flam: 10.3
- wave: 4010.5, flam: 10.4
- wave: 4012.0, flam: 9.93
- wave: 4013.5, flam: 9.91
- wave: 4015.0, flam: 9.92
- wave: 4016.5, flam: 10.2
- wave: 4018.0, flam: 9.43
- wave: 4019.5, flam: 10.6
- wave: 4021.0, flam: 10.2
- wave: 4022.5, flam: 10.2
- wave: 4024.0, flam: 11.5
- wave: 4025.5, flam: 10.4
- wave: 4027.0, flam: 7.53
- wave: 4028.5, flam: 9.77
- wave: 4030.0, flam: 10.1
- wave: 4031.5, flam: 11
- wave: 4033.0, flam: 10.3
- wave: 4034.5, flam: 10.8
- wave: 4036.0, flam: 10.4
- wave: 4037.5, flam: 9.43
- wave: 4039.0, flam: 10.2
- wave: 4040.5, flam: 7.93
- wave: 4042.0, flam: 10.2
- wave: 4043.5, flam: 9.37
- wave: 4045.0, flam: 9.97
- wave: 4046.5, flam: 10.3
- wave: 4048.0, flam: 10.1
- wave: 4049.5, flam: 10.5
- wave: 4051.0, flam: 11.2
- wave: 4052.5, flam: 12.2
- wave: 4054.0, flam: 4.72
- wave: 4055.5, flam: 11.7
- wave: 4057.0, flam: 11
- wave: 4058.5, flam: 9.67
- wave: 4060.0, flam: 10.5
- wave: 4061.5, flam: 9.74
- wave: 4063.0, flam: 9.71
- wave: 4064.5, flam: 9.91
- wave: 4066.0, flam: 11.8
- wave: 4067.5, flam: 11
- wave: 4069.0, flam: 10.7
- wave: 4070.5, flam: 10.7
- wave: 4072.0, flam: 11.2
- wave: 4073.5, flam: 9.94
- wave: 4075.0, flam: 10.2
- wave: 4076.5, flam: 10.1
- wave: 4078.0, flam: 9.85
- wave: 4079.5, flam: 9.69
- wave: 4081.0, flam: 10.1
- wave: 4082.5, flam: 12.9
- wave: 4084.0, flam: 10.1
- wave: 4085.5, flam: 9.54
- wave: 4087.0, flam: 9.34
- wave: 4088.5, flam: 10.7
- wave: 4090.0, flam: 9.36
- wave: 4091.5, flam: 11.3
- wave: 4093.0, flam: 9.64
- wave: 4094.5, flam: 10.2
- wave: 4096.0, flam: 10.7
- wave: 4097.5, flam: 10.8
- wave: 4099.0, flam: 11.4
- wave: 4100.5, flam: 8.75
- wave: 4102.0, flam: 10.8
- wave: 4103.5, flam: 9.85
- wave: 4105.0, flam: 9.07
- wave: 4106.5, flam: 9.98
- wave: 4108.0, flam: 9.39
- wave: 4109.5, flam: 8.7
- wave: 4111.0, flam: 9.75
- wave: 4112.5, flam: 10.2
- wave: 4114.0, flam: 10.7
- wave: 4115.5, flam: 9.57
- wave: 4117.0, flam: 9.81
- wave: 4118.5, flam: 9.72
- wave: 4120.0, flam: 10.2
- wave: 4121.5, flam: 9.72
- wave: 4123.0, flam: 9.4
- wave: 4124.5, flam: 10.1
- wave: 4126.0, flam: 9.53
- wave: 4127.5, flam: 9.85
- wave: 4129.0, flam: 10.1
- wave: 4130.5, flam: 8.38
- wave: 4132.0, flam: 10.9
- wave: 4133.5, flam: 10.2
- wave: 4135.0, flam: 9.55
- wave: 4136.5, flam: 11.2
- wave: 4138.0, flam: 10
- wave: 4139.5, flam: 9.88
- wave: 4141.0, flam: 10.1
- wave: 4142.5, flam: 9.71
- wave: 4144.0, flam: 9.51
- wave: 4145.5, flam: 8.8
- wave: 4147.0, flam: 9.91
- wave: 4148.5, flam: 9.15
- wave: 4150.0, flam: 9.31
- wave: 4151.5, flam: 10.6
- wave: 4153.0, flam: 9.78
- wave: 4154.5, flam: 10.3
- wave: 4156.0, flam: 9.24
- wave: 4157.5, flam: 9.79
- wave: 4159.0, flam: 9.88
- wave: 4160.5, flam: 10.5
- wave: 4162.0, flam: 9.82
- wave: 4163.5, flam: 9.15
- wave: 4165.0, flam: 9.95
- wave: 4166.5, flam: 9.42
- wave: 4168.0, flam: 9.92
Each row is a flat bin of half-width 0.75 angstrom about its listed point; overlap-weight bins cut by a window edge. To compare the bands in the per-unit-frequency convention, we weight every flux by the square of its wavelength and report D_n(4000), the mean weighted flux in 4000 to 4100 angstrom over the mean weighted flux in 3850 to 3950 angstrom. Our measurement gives 0.98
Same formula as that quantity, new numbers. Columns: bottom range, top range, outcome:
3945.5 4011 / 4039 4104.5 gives 1.03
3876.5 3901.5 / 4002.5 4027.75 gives 0.97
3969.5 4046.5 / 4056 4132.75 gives 1.04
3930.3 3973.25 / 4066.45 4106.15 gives 1.02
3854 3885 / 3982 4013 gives 0.93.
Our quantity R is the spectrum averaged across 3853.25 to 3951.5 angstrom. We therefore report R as 11.2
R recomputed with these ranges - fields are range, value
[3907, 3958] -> 11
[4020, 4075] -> 10.2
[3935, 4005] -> 10.5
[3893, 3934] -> 11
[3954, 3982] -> 10.6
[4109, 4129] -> 9.81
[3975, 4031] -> 10.1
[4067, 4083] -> 10.5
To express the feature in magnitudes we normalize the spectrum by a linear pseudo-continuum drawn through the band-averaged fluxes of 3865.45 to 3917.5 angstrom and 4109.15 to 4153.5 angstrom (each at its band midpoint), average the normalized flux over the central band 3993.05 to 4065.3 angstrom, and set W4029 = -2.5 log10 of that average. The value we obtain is 0.04 mag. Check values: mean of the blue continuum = 11.1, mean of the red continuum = 9.82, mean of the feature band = 10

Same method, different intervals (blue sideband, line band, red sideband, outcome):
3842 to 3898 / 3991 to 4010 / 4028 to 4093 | 0.06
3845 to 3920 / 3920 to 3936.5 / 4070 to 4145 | 0.02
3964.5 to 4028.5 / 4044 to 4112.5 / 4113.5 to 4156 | -0.02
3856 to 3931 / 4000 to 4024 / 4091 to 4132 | 0.04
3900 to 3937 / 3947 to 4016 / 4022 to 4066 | 0.02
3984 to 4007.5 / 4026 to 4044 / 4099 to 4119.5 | 0.02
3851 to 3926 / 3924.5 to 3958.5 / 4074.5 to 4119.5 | 0.01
